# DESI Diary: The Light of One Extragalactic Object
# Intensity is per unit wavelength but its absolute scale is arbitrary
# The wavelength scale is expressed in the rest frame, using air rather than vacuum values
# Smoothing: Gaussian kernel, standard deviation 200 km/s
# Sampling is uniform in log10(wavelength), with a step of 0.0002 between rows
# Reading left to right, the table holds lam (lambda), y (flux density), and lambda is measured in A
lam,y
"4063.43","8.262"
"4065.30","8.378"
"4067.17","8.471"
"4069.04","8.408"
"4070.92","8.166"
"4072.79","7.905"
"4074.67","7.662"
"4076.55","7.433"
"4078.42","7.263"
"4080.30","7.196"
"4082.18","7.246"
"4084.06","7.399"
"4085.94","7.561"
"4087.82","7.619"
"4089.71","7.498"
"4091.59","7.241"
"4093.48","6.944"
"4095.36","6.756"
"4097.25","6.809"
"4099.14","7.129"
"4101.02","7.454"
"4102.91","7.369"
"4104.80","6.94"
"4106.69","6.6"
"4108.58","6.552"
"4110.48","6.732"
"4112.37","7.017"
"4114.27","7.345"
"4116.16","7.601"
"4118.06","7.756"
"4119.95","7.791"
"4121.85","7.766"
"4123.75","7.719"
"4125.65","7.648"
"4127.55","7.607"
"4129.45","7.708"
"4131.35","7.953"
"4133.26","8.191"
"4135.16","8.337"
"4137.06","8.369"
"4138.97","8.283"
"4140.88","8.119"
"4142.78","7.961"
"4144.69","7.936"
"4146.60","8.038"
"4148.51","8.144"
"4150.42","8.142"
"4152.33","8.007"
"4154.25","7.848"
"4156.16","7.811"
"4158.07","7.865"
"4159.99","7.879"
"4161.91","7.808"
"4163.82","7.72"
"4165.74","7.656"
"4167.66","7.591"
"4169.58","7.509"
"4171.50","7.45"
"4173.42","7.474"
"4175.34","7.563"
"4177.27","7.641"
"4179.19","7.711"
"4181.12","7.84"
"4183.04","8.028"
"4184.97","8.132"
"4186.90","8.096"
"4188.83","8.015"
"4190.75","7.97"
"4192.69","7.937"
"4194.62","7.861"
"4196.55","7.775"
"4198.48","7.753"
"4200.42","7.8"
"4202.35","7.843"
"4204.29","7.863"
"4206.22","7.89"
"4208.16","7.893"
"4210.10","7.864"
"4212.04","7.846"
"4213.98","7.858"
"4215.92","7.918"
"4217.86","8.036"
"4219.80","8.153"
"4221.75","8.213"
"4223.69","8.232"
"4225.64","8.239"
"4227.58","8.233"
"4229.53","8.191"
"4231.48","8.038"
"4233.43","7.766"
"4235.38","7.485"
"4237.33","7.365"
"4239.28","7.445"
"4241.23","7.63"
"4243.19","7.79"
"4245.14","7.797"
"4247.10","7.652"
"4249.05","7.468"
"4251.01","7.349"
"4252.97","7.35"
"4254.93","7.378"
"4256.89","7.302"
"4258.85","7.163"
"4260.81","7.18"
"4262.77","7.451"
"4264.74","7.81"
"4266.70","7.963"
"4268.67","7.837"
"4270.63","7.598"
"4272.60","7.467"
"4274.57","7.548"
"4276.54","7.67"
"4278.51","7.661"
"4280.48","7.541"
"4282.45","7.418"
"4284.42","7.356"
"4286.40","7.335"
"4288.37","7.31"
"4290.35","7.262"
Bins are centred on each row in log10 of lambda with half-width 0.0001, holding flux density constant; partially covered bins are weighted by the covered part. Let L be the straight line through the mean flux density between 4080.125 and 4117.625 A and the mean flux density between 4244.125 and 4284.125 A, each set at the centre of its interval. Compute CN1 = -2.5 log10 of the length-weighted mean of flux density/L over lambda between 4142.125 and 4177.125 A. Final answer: -0.07 mag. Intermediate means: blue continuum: 7.16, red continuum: 7.53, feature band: 7.79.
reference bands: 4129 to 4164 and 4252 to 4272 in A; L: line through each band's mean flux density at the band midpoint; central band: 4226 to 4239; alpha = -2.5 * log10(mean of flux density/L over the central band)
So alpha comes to -0.03 mag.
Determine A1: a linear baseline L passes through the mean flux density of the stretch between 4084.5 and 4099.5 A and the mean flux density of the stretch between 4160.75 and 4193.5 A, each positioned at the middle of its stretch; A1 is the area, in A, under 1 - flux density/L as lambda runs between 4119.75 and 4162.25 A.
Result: -2.4 A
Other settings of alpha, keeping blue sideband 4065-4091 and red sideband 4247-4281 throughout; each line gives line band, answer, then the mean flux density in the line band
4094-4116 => 0.10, 7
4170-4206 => -0.03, 7.82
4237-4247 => -0.01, 7.62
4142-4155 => -0.05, 8.01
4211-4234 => -0.07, 8.07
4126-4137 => -0.05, 7.98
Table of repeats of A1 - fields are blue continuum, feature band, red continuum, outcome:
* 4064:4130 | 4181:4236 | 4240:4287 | -3.36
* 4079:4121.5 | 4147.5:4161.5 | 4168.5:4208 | -0.68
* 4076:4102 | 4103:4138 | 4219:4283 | -0.93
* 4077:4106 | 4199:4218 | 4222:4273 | -0.78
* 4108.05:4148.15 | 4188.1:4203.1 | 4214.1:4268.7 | -0.25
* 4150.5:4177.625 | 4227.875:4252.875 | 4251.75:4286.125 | -0.35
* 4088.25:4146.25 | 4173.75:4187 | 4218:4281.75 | -0.40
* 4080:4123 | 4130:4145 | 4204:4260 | -1.54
